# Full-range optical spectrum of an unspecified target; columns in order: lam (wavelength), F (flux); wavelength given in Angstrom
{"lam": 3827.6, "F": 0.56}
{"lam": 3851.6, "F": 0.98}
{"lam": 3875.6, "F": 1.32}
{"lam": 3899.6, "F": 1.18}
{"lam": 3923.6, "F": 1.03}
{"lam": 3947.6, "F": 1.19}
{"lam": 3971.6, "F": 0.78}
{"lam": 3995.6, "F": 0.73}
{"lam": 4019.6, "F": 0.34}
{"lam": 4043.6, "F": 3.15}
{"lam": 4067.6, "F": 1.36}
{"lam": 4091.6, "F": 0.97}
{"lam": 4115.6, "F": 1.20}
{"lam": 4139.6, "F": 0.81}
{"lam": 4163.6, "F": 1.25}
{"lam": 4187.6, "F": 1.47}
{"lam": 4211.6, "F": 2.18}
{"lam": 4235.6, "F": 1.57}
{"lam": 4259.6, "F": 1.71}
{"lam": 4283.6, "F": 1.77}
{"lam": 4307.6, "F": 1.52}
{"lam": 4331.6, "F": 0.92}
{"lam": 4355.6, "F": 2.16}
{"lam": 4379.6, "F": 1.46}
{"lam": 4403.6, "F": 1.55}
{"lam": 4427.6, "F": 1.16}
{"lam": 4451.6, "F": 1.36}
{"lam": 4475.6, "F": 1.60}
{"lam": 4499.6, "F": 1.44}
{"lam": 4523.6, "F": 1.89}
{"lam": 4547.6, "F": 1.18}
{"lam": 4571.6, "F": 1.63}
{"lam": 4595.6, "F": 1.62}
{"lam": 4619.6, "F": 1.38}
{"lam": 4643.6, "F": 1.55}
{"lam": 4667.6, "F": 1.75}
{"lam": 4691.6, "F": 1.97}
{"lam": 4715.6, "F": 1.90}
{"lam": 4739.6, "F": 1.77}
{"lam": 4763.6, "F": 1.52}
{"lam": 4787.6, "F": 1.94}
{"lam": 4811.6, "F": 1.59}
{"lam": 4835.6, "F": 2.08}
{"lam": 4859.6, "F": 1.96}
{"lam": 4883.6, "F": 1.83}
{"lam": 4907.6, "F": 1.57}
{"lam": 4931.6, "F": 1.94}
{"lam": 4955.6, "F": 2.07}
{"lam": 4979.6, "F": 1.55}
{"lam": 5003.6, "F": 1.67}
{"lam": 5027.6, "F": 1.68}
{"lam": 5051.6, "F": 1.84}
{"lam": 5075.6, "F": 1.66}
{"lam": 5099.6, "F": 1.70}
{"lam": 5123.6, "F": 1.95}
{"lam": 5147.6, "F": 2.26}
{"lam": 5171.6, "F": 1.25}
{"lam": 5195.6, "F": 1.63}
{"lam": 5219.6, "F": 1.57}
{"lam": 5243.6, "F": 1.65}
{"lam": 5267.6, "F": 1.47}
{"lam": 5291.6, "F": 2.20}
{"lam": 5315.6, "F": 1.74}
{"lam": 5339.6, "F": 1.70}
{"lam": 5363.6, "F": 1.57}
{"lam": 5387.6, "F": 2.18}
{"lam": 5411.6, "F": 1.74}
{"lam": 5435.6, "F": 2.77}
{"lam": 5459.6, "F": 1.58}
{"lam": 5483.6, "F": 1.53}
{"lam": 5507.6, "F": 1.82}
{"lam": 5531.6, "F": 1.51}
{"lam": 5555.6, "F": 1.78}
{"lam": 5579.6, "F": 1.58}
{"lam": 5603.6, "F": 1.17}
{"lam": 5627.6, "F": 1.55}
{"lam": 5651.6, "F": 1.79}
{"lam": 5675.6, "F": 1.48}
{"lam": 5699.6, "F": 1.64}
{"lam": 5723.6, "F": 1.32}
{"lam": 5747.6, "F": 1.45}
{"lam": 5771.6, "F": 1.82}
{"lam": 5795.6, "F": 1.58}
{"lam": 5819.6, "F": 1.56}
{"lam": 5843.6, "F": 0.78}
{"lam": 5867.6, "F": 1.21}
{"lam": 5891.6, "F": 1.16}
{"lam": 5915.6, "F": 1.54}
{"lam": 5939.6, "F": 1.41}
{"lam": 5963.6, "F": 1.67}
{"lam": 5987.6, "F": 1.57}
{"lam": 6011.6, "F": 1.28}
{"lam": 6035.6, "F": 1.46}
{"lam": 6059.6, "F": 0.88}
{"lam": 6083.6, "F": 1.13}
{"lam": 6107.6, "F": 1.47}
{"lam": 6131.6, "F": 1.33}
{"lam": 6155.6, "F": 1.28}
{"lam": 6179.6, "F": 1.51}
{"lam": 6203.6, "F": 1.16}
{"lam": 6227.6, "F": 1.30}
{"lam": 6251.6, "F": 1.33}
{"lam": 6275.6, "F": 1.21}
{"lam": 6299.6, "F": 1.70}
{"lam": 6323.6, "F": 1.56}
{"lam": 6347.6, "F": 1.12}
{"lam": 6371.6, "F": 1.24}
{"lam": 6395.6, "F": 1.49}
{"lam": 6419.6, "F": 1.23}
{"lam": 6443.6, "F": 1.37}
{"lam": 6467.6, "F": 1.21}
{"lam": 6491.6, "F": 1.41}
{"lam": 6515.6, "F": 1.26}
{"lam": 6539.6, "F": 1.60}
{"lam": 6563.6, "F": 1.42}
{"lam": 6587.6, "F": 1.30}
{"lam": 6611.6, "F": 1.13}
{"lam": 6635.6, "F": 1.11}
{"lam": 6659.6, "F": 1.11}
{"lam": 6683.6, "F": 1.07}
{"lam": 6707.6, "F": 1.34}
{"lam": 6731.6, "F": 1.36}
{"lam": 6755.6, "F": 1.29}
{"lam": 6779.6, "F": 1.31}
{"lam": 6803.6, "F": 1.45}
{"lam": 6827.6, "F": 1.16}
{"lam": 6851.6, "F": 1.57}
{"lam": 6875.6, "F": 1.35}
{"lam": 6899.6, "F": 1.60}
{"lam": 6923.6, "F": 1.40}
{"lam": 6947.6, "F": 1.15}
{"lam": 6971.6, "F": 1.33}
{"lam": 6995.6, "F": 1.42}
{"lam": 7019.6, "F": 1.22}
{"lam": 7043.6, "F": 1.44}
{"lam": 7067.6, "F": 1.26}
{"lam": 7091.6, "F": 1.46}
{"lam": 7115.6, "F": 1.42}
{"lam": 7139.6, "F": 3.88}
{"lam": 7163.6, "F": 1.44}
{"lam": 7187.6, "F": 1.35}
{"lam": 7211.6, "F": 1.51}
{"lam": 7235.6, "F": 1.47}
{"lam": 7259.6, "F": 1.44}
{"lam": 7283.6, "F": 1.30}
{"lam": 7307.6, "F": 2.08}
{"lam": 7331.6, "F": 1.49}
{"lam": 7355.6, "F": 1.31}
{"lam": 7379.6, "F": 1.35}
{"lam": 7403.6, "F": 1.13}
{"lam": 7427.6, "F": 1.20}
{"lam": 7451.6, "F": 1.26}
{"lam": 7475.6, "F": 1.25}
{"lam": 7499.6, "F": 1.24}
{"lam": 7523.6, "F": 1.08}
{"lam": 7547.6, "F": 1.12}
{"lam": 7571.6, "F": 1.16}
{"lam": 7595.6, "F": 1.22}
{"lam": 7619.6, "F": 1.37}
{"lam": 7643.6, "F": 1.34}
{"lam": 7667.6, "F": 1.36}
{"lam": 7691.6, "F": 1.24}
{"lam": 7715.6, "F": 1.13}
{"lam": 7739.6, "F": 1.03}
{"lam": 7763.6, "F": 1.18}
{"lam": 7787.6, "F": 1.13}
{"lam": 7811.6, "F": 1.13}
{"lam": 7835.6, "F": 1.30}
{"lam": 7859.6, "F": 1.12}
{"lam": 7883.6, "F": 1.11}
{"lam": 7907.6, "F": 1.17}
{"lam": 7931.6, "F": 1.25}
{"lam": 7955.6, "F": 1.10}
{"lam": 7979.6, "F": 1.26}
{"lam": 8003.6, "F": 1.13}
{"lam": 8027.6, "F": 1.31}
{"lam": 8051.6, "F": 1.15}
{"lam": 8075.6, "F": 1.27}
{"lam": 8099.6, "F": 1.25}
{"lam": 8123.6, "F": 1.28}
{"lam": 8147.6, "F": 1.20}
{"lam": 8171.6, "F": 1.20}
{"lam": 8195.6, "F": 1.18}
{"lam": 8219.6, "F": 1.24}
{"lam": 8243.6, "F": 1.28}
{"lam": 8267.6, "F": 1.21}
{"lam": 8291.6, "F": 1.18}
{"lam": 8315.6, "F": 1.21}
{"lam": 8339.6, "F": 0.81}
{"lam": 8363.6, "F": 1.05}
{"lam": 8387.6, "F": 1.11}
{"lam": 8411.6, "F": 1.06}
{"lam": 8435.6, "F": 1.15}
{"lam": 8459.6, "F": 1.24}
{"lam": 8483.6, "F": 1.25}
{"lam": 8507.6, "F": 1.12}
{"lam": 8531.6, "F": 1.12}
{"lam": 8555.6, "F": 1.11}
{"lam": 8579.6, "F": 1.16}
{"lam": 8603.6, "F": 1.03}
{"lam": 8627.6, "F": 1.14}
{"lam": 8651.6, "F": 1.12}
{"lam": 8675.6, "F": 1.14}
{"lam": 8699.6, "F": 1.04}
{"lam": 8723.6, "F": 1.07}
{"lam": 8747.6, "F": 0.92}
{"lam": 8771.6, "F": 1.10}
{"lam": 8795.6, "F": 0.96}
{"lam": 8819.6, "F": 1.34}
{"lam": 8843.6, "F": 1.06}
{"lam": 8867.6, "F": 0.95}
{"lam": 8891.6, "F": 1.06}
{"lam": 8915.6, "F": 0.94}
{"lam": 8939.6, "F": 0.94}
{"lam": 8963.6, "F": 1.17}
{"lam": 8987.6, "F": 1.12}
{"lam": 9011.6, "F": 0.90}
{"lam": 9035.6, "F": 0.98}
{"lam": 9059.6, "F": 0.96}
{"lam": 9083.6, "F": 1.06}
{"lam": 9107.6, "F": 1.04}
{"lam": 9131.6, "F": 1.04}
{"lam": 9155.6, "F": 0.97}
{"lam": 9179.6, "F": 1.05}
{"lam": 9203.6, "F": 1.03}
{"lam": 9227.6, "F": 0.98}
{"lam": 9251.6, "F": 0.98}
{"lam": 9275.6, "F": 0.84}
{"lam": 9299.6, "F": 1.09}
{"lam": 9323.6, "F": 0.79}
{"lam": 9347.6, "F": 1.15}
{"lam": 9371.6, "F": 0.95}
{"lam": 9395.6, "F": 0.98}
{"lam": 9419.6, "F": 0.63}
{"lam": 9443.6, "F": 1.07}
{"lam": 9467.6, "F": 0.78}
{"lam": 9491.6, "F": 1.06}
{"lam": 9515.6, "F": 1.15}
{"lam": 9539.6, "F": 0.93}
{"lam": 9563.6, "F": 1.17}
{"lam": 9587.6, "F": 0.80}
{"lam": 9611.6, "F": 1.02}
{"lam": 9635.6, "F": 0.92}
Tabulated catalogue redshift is 0.087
